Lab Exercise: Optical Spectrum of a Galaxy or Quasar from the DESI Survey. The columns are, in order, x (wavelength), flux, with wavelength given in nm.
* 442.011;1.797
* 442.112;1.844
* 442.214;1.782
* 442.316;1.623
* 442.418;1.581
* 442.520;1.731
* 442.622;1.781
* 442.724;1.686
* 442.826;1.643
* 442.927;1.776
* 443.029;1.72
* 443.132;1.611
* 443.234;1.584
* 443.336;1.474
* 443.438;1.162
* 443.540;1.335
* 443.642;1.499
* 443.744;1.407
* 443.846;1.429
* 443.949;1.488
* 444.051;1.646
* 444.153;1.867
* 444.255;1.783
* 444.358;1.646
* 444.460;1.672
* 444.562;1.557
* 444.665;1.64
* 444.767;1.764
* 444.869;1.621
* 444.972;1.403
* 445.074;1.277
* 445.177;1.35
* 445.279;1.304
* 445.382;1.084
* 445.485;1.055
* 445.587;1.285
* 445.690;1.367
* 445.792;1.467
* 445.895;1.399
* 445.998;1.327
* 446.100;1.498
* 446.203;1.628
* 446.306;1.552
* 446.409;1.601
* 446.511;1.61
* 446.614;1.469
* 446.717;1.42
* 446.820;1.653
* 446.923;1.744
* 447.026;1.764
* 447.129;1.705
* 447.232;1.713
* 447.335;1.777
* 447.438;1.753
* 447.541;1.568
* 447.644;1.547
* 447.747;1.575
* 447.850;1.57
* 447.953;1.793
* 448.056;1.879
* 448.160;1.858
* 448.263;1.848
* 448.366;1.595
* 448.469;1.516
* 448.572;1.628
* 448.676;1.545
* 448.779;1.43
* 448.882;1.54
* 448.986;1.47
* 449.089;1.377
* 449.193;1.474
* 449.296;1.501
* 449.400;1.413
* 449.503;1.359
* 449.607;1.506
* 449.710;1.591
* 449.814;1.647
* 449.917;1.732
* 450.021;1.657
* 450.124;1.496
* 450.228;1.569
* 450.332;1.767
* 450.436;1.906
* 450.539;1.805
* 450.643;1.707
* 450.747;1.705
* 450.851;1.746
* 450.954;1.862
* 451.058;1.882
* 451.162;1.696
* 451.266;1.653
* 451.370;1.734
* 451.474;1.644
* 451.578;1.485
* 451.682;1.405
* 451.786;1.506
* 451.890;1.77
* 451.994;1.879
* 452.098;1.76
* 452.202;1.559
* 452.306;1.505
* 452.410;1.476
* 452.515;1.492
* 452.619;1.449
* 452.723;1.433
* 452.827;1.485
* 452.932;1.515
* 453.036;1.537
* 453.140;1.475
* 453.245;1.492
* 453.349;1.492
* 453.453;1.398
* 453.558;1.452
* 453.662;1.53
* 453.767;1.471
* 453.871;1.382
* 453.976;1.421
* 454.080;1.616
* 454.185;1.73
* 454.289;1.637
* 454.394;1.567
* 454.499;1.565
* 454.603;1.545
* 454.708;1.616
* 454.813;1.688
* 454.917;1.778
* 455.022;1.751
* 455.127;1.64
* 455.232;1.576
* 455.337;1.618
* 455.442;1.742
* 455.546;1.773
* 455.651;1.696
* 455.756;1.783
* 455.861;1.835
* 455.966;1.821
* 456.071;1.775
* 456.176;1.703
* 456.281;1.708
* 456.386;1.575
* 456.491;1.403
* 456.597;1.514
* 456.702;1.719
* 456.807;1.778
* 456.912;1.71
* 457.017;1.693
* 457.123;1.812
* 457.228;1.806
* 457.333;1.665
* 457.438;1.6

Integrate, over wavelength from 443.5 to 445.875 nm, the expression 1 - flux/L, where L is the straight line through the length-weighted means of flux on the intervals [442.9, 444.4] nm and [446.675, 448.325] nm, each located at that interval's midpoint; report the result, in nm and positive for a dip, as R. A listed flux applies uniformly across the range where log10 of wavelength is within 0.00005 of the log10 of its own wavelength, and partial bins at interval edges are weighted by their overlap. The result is 0.18 nm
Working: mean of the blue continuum 1.56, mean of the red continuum 1.7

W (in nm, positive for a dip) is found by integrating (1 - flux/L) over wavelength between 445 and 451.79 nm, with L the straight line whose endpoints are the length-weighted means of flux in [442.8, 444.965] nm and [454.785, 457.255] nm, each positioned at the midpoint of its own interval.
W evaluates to 0.22 nm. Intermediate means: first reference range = 1.58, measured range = 1.58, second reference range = 1.7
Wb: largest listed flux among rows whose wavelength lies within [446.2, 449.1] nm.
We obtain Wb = 1.879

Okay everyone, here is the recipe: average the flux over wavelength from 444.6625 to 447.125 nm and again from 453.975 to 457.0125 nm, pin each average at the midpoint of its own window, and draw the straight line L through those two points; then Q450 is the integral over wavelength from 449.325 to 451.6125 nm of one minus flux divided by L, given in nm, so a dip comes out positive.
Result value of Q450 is -0.139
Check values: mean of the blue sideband 1.47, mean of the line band 1.66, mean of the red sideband 1.67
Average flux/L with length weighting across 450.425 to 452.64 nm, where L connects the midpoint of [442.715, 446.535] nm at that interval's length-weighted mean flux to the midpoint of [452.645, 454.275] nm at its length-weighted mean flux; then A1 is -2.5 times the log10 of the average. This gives -0.113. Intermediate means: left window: 1.5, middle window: 1.66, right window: 1.5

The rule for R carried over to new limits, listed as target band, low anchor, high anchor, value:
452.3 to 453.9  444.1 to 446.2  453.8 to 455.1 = 0.11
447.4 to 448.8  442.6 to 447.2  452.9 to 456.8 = -0.09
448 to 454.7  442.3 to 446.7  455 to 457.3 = 0.14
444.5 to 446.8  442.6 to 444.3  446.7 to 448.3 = 0.28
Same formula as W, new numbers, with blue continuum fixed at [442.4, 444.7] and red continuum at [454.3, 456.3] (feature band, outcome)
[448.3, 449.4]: 0.09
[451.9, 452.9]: 0.06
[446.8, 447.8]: -0.03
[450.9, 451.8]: 0.00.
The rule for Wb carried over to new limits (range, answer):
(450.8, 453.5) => 1.882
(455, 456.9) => 1.835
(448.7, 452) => 1.906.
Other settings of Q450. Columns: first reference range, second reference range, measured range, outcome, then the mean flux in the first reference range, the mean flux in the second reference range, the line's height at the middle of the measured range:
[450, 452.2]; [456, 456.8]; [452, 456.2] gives 0.17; 1.69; 1.64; 1.66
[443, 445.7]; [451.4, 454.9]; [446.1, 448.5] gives -0.24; 1.48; 1.55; 1.5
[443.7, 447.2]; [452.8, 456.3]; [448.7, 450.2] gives 0.04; 1.52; 1.61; 1.56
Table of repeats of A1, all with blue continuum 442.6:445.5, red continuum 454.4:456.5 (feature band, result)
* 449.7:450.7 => -0.052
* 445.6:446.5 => 0.056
